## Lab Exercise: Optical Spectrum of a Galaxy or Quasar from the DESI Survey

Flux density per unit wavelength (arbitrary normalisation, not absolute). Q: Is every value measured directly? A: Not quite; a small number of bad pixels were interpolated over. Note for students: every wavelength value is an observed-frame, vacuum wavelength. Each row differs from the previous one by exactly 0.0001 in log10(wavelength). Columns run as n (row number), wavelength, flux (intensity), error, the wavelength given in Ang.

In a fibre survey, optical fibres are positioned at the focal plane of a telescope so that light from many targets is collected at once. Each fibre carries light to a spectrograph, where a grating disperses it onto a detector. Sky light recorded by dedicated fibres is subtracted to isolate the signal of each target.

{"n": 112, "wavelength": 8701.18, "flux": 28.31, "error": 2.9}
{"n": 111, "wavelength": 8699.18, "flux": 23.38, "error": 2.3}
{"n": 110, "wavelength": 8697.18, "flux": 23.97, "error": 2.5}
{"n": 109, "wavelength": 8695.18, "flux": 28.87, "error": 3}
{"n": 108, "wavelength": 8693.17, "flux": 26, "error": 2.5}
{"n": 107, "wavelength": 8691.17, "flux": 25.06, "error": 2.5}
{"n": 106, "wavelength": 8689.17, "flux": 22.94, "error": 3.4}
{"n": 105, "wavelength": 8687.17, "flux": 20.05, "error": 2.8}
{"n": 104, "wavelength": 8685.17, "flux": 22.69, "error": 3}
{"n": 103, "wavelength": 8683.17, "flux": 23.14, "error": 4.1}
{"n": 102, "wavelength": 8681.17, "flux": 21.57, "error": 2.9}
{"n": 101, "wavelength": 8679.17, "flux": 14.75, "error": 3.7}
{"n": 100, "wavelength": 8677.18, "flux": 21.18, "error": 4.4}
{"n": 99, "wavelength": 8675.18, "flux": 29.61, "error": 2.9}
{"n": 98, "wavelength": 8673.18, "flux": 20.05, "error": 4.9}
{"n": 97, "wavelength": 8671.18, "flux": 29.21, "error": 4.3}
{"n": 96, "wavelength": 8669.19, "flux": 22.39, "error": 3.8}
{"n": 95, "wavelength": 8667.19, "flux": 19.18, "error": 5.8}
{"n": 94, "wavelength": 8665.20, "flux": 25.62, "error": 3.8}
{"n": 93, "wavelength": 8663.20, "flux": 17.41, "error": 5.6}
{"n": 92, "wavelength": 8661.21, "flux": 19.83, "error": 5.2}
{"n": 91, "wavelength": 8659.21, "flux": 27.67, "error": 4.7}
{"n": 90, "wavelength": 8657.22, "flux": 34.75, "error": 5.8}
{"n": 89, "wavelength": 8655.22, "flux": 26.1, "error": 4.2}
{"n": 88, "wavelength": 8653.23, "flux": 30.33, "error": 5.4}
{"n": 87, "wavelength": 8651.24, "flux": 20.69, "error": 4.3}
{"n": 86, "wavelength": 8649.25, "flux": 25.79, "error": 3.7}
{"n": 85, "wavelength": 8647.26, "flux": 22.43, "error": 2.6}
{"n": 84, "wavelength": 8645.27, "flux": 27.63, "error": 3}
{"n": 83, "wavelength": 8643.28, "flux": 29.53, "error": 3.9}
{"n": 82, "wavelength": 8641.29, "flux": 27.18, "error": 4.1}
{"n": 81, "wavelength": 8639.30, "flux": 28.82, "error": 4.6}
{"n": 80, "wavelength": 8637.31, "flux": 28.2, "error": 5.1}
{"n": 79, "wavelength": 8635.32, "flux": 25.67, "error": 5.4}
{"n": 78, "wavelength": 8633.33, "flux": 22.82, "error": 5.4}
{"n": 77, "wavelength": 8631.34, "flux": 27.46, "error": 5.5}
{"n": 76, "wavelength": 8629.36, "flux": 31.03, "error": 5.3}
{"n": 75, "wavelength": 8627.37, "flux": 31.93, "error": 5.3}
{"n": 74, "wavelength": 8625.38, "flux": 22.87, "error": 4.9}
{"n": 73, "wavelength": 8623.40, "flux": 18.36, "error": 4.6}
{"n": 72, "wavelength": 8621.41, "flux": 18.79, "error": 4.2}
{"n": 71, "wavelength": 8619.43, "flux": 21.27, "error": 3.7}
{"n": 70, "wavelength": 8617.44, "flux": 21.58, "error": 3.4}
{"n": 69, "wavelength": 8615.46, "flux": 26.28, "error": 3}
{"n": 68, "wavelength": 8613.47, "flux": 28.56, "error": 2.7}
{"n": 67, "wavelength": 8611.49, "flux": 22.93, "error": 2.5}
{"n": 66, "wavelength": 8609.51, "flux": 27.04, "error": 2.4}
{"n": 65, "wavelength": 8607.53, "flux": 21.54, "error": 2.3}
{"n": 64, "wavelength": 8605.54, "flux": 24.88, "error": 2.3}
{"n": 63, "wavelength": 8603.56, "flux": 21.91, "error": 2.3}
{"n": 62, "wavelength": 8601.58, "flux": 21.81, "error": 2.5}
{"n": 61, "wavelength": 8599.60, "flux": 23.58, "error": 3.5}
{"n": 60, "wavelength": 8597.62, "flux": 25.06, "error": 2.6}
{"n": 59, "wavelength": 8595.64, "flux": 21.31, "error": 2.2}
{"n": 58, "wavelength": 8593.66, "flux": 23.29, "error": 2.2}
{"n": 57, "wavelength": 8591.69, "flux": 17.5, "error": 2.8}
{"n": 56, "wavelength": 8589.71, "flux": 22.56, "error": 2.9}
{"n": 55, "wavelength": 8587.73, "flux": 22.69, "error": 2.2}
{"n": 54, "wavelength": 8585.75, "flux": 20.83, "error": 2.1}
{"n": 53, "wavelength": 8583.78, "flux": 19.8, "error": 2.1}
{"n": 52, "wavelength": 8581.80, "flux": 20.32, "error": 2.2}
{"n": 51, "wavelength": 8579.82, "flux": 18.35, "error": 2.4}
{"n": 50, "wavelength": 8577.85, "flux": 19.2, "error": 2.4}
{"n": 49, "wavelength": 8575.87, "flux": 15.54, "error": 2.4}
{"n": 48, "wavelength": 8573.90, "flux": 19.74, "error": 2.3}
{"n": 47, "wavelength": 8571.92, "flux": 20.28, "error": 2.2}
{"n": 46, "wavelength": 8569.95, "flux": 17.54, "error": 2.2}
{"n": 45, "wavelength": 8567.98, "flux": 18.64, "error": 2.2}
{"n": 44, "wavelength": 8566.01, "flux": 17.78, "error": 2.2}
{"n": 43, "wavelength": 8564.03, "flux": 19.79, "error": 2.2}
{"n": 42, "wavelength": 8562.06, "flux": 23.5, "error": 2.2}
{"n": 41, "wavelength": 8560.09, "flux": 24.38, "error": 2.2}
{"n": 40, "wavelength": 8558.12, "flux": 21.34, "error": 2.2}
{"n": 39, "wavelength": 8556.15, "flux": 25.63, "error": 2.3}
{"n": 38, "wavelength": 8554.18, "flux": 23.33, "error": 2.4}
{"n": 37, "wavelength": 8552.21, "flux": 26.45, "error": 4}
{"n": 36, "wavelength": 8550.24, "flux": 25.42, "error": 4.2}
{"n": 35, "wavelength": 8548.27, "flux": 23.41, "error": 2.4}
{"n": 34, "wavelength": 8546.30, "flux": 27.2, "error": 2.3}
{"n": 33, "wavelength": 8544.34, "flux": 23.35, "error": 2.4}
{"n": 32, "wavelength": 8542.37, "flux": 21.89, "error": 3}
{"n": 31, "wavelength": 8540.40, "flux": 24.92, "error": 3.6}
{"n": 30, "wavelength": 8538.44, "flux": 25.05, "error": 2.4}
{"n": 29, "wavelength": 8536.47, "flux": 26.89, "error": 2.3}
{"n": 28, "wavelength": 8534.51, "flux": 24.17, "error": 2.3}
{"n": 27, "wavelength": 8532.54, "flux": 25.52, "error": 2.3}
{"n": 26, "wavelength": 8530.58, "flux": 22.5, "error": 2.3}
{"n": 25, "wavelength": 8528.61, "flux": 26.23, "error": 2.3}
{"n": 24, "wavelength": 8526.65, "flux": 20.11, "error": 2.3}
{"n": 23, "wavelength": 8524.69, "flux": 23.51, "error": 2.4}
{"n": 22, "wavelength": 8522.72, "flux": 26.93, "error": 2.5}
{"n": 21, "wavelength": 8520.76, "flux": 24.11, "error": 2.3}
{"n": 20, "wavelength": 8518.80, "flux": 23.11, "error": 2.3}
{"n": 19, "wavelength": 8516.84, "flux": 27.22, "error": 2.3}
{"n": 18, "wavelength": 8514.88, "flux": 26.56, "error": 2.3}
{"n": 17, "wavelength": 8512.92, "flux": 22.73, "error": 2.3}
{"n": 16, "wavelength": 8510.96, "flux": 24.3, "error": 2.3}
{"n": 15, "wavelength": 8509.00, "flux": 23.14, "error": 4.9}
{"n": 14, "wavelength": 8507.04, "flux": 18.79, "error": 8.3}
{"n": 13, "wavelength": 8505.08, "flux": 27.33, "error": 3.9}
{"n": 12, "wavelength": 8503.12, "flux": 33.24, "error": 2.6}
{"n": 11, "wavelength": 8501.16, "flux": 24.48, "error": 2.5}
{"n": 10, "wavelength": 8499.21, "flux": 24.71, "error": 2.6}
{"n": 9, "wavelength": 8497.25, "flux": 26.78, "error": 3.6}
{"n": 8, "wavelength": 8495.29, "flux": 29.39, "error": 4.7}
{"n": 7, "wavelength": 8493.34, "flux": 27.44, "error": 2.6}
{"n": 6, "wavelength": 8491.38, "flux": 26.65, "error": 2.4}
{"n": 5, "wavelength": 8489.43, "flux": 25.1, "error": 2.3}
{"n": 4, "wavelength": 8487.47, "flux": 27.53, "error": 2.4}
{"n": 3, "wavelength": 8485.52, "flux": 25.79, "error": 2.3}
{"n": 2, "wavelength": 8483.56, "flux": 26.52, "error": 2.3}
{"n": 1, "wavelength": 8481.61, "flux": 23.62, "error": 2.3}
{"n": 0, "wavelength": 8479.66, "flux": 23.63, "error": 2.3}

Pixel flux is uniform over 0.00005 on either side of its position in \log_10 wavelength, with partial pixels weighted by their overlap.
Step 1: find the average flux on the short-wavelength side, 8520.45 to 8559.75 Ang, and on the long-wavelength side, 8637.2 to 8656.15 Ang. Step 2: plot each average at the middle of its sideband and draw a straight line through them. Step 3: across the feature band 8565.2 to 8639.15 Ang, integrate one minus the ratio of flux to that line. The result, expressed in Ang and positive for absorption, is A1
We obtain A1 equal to 9.3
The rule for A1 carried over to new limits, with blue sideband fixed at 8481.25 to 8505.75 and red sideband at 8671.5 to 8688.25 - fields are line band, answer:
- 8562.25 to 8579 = 4.1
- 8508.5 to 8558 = 2.5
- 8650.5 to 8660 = -2.3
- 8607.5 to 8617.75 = -0.6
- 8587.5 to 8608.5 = 1.5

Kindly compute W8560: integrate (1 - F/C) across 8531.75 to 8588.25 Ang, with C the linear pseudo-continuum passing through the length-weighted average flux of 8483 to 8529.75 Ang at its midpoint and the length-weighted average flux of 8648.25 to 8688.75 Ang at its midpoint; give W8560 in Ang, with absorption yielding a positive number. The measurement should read 6.16 Ang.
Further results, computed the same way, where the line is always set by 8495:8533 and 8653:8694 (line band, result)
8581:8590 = 1.18 Ang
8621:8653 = -2.49 Ang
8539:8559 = 0.27 Ang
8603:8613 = 0.08 Ang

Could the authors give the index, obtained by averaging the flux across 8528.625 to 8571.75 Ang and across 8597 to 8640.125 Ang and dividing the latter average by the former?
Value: 1.06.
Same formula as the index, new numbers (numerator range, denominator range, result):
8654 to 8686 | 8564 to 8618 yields 1.09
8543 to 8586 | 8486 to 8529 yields 0.84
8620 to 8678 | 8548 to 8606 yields 1.18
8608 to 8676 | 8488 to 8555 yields 1.01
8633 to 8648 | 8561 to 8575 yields 1.37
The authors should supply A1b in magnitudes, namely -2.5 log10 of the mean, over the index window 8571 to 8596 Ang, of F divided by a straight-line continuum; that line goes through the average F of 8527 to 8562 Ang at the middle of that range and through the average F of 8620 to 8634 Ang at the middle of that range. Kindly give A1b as 0.22 mag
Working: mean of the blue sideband 24.5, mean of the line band 20.1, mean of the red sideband 24.7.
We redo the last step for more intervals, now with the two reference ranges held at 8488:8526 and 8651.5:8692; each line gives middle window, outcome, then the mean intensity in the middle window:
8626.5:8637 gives -0.15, 27.8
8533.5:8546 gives 0.03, 24.5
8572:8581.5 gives 0.31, 18.5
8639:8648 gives -0.14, 27.1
